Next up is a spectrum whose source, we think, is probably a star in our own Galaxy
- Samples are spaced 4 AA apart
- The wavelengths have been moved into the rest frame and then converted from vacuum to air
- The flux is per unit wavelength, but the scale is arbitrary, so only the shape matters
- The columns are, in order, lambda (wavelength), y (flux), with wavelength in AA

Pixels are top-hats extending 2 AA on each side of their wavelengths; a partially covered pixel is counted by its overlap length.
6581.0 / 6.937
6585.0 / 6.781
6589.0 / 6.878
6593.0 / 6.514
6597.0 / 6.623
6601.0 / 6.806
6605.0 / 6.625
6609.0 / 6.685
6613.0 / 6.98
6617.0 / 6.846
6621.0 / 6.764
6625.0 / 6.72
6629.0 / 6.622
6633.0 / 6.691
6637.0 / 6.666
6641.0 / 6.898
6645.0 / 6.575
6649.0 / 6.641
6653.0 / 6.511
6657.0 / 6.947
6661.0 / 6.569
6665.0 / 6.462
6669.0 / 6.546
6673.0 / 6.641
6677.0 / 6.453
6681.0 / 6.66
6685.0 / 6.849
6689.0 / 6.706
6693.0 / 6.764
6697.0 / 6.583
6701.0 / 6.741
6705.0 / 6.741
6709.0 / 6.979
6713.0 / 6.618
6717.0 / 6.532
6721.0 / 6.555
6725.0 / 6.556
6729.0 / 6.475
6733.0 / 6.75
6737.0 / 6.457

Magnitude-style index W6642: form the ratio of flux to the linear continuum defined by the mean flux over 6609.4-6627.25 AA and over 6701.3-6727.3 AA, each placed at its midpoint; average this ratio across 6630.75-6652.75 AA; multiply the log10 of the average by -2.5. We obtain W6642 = 0.02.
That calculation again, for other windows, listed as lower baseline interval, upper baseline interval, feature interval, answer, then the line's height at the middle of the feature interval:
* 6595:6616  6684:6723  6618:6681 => 0.01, 6.73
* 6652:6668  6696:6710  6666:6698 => 0.01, 6.69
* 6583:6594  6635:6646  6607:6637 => 0.00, 6.73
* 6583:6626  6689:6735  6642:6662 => 0.01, 6.71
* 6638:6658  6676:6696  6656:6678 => 0.02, 6.7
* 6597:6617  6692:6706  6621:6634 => 0.01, 6.75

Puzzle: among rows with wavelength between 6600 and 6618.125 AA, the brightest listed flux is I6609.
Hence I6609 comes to 6.98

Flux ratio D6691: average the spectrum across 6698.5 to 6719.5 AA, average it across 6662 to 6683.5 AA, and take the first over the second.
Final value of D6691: 1.0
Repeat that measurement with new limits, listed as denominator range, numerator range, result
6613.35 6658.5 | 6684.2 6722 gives 1.00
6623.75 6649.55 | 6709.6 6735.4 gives 0.99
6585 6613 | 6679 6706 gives 1.00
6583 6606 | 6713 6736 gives 0.98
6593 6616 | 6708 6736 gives 0.98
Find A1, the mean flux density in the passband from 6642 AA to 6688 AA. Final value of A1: 6.63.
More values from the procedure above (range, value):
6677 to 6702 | 6.7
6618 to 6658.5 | 6.7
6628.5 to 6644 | 6.72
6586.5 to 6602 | 6.7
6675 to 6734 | 6.66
